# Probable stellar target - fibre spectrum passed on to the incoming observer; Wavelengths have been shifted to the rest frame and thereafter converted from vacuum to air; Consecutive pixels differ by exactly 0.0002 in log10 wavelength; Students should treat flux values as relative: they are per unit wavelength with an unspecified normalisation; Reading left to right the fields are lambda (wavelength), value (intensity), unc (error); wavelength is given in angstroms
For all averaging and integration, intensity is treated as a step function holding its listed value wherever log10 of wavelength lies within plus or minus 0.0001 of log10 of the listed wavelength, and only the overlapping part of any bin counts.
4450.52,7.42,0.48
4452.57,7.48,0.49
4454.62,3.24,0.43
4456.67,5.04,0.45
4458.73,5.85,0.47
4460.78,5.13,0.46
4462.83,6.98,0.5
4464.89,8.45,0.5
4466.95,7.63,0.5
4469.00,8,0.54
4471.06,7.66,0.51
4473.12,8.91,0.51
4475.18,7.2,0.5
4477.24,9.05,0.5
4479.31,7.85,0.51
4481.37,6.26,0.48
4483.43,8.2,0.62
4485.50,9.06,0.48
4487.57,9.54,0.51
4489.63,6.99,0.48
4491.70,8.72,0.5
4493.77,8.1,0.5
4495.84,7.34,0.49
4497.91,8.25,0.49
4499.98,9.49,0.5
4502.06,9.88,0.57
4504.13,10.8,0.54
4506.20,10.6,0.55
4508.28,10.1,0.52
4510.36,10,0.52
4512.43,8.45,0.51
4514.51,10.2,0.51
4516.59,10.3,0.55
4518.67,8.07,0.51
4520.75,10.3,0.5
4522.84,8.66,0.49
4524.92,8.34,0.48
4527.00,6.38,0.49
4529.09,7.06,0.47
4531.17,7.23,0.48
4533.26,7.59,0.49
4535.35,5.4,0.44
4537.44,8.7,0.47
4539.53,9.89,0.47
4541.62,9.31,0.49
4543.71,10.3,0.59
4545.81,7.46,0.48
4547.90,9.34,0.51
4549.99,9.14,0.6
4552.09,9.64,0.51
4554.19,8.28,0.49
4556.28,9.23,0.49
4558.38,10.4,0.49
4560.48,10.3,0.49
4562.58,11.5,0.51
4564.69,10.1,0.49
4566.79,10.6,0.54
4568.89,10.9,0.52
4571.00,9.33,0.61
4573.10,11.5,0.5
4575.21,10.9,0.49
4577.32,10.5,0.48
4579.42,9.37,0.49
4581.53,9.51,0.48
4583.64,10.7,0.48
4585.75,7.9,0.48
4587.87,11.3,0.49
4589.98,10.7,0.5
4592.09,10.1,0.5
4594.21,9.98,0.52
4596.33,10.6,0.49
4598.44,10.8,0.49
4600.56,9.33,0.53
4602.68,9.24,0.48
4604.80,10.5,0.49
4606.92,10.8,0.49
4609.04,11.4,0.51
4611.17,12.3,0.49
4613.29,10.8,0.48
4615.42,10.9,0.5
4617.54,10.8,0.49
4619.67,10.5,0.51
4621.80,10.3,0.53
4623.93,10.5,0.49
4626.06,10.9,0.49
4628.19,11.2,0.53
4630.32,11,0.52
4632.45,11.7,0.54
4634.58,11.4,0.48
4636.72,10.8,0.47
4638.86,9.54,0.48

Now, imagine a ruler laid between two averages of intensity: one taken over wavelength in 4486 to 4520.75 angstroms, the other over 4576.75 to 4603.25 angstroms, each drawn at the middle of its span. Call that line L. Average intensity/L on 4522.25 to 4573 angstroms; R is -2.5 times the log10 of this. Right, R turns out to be 0.07 mag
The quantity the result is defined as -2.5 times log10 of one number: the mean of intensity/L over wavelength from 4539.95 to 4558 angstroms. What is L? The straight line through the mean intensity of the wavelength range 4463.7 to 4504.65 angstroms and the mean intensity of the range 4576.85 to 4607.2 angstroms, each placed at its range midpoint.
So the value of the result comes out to 0.02 mag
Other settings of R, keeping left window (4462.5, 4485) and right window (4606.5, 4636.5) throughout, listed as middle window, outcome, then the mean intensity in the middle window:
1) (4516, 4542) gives 0.11 mag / 8.18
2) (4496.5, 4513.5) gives -0.13 mag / 9.65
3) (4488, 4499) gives 0.04 mag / 7.98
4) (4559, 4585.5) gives -0.04 mag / 10.4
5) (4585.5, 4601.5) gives 0.02 mag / 10.2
